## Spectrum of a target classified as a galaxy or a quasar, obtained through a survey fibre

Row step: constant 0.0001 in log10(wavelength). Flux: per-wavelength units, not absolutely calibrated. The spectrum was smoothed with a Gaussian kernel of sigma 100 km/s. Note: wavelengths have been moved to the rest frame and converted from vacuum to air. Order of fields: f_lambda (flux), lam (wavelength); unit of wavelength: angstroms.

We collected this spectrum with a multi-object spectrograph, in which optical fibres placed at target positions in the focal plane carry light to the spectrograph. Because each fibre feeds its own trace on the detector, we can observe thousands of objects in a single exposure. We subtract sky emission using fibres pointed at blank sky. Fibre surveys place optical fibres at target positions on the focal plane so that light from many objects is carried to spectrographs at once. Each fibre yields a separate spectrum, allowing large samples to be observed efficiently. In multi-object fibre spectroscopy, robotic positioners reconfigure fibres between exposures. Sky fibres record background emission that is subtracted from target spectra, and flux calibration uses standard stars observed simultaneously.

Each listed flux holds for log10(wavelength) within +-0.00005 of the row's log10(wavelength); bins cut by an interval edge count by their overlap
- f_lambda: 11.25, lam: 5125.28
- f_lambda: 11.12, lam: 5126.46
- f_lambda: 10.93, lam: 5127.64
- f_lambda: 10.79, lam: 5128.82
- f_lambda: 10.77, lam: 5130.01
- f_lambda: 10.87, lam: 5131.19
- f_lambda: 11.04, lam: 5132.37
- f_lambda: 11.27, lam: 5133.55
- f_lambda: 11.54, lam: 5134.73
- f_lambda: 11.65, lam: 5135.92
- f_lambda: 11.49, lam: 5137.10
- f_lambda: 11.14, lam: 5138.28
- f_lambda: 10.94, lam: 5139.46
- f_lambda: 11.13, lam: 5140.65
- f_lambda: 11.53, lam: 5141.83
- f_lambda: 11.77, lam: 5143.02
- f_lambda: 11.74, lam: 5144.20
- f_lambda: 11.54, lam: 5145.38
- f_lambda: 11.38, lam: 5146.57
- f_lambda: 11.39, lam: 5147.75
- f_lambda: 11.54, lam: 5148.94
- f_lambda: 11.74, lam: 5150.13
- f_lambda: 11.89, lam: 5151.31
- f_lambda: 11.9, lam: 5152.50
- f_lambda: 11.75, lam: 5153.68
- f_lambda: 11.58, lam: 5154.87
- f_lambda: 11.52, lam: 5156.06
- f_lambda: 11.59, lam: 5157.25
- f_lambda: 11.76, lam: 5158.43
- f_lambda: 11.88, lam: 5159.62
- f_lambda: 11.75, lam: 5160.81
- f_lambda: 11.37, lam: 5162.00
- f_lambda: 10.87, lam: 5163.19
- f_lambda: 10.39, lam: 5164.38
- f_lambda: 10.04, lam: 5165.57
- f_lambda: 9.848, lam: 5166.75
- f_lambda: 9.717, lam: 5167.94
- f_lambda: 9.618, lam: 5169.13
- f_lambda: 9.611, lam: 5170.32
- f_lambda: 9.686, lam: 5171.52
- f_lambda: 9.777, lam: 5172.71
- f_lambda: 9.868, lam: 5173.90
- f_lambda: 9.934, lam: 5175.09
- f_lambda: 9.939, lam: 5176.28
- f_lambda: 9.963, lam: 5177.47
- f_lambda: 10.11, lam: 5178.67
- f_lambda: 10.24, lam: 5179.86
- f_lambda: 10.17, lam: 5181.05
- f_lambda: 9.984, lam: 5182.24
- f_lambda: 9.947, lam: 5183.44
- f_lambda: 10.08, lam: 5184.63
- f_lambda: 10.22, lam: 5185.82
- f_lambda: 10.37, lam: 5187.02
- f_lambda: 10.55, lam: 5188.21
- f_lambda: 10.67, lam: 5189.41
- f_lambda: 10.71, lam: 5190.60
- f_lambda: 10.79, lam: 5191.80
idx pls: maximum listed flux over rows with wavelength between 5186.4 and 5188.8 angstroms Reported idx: 10.55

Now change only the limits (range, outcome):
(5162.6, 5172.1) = 10.87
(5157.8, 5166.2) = 11.88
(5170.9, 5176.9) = 9.939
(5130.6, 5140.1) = 11.65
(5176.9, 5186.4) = 10.24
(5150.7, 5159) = 11.9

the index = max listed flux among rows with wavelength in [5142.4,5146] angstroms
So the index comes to 11.77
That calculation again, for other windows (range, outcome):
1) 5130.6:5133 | 11.04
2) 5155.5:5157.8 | 11.59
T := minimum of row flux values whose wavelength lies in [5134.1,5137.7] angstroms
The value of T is 11.49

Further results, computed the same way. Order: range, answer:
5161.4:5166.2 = 10.04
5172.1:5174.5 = 9.777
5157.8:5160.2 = 11.76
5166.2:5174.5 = 9.611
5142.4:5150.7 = 11.38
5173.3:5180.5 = 9.868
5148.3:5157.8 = 11.52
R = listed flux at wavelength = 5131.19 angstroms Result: 10.87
